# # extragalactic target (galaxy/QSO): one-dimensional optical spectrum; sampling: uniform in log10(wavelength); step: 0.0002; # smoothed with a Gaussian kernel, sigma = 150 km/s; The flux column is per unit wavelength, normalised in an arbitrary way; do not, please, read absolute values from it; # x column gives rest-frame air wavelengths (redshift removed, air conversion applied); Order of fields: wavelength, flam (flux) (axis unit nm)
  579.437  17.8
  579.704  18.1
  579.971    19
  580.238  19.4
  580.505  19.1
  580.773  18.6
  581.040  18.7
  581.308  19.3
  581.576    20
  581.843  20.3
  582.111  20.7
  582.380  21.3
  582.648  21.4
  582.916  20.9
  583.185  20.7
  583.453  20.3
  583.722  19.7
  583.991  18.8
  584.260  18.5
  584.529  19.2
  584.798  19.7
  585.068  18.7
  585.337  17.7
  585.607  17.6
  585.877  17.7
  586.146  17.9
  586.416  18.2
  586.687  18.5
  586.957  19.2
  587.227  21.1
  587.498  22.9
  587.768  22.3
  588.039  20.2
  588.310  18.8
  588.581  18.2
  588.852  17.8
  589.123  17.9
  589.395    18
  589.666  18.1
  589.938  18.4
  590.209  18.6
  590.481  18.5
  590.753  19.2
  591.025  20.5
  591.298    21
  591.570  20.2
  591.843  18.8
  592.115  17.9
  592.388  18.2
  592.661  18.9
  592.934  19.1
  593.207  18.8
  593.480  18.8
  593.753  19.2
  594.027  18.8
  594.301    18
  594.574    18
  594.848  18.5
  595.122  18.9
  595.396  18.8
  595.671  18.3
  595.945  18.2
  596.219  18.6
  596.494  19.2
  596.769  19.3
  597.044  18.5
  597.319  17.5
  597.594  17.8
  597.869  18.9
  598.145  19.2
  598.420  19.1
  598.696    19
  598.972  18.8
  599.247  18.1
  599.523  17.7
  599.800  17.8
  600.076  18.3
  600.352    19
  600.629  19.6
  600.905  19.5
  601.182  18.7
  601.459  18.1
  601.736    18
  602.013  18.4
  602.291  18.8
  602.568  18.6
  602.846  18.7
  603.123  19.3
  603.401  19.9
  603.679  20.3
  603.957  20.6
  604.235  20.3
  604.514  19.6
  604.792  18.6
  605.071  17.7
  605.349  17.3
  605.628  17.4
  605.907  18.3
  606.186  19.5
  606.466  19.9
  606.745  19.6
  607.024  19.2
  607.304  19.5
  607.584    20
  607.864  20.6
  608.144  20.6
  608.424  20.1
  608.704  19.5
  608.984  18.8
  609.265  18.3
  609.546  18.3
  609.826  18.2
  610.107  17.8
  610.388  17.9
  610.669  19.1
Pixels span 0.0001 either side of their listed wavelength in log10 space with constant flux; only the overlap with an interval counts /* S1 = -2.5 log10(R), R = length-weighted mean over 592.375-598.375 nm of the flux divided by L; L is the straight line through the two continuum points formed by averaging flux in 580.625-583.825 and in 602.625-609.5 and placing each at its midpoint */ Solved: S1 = 0.06 mag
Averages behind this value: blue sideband 20.2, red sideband 19.3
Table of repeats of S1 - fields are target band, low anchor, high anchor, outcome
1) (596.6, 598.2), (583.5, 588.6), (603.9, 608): 0.04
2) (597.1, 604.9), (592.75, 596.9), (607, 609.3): 0.02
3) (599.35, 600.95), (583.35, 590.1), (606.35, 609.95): 0.04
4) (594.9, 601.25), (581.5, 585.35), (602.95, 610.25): 0.05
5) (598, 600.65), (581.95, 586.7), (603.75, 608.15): 0.04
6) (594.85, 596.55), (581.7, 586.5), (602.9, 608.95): 0.04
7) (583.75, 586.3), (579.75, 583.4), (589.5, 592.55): 0.06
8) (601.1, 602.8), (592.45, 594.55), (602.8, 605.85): 0.03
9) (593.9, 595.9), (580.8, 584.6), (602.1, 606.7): 0.06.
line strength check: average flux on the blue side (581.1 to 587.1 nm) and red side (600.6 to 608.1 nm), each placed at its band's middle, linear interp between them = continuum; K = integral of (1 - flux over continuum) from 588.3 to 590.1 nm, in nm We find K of 0.11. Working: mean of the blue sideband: 19.4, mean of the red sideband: 19.1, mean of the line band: 18.1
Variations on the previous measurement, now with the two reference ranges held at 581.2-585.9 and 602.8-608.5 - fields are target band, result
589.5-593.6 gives 0.115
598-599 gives 0.021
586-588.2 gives -0.048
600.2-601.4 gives 0.020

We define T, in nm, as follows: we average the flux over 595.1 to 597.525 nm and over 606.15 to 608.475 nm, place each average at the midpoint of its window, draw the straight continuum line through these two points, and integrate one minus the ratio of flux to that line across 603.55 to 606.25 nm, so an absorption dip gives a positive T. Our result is 0.09 nm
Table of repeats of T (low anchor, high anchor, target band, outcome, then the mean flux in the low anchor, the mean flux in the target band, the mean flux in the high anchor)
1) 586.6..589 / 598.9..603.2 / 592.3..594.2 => 0.05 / 19.9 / 18.8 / 18.6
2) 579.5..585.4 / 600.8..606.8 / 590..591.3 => 0.00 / 19.6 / 19.3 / 18.9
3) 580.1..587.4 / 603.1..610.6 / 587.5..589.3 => -0.01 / 19.4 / 19.4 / 19.1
